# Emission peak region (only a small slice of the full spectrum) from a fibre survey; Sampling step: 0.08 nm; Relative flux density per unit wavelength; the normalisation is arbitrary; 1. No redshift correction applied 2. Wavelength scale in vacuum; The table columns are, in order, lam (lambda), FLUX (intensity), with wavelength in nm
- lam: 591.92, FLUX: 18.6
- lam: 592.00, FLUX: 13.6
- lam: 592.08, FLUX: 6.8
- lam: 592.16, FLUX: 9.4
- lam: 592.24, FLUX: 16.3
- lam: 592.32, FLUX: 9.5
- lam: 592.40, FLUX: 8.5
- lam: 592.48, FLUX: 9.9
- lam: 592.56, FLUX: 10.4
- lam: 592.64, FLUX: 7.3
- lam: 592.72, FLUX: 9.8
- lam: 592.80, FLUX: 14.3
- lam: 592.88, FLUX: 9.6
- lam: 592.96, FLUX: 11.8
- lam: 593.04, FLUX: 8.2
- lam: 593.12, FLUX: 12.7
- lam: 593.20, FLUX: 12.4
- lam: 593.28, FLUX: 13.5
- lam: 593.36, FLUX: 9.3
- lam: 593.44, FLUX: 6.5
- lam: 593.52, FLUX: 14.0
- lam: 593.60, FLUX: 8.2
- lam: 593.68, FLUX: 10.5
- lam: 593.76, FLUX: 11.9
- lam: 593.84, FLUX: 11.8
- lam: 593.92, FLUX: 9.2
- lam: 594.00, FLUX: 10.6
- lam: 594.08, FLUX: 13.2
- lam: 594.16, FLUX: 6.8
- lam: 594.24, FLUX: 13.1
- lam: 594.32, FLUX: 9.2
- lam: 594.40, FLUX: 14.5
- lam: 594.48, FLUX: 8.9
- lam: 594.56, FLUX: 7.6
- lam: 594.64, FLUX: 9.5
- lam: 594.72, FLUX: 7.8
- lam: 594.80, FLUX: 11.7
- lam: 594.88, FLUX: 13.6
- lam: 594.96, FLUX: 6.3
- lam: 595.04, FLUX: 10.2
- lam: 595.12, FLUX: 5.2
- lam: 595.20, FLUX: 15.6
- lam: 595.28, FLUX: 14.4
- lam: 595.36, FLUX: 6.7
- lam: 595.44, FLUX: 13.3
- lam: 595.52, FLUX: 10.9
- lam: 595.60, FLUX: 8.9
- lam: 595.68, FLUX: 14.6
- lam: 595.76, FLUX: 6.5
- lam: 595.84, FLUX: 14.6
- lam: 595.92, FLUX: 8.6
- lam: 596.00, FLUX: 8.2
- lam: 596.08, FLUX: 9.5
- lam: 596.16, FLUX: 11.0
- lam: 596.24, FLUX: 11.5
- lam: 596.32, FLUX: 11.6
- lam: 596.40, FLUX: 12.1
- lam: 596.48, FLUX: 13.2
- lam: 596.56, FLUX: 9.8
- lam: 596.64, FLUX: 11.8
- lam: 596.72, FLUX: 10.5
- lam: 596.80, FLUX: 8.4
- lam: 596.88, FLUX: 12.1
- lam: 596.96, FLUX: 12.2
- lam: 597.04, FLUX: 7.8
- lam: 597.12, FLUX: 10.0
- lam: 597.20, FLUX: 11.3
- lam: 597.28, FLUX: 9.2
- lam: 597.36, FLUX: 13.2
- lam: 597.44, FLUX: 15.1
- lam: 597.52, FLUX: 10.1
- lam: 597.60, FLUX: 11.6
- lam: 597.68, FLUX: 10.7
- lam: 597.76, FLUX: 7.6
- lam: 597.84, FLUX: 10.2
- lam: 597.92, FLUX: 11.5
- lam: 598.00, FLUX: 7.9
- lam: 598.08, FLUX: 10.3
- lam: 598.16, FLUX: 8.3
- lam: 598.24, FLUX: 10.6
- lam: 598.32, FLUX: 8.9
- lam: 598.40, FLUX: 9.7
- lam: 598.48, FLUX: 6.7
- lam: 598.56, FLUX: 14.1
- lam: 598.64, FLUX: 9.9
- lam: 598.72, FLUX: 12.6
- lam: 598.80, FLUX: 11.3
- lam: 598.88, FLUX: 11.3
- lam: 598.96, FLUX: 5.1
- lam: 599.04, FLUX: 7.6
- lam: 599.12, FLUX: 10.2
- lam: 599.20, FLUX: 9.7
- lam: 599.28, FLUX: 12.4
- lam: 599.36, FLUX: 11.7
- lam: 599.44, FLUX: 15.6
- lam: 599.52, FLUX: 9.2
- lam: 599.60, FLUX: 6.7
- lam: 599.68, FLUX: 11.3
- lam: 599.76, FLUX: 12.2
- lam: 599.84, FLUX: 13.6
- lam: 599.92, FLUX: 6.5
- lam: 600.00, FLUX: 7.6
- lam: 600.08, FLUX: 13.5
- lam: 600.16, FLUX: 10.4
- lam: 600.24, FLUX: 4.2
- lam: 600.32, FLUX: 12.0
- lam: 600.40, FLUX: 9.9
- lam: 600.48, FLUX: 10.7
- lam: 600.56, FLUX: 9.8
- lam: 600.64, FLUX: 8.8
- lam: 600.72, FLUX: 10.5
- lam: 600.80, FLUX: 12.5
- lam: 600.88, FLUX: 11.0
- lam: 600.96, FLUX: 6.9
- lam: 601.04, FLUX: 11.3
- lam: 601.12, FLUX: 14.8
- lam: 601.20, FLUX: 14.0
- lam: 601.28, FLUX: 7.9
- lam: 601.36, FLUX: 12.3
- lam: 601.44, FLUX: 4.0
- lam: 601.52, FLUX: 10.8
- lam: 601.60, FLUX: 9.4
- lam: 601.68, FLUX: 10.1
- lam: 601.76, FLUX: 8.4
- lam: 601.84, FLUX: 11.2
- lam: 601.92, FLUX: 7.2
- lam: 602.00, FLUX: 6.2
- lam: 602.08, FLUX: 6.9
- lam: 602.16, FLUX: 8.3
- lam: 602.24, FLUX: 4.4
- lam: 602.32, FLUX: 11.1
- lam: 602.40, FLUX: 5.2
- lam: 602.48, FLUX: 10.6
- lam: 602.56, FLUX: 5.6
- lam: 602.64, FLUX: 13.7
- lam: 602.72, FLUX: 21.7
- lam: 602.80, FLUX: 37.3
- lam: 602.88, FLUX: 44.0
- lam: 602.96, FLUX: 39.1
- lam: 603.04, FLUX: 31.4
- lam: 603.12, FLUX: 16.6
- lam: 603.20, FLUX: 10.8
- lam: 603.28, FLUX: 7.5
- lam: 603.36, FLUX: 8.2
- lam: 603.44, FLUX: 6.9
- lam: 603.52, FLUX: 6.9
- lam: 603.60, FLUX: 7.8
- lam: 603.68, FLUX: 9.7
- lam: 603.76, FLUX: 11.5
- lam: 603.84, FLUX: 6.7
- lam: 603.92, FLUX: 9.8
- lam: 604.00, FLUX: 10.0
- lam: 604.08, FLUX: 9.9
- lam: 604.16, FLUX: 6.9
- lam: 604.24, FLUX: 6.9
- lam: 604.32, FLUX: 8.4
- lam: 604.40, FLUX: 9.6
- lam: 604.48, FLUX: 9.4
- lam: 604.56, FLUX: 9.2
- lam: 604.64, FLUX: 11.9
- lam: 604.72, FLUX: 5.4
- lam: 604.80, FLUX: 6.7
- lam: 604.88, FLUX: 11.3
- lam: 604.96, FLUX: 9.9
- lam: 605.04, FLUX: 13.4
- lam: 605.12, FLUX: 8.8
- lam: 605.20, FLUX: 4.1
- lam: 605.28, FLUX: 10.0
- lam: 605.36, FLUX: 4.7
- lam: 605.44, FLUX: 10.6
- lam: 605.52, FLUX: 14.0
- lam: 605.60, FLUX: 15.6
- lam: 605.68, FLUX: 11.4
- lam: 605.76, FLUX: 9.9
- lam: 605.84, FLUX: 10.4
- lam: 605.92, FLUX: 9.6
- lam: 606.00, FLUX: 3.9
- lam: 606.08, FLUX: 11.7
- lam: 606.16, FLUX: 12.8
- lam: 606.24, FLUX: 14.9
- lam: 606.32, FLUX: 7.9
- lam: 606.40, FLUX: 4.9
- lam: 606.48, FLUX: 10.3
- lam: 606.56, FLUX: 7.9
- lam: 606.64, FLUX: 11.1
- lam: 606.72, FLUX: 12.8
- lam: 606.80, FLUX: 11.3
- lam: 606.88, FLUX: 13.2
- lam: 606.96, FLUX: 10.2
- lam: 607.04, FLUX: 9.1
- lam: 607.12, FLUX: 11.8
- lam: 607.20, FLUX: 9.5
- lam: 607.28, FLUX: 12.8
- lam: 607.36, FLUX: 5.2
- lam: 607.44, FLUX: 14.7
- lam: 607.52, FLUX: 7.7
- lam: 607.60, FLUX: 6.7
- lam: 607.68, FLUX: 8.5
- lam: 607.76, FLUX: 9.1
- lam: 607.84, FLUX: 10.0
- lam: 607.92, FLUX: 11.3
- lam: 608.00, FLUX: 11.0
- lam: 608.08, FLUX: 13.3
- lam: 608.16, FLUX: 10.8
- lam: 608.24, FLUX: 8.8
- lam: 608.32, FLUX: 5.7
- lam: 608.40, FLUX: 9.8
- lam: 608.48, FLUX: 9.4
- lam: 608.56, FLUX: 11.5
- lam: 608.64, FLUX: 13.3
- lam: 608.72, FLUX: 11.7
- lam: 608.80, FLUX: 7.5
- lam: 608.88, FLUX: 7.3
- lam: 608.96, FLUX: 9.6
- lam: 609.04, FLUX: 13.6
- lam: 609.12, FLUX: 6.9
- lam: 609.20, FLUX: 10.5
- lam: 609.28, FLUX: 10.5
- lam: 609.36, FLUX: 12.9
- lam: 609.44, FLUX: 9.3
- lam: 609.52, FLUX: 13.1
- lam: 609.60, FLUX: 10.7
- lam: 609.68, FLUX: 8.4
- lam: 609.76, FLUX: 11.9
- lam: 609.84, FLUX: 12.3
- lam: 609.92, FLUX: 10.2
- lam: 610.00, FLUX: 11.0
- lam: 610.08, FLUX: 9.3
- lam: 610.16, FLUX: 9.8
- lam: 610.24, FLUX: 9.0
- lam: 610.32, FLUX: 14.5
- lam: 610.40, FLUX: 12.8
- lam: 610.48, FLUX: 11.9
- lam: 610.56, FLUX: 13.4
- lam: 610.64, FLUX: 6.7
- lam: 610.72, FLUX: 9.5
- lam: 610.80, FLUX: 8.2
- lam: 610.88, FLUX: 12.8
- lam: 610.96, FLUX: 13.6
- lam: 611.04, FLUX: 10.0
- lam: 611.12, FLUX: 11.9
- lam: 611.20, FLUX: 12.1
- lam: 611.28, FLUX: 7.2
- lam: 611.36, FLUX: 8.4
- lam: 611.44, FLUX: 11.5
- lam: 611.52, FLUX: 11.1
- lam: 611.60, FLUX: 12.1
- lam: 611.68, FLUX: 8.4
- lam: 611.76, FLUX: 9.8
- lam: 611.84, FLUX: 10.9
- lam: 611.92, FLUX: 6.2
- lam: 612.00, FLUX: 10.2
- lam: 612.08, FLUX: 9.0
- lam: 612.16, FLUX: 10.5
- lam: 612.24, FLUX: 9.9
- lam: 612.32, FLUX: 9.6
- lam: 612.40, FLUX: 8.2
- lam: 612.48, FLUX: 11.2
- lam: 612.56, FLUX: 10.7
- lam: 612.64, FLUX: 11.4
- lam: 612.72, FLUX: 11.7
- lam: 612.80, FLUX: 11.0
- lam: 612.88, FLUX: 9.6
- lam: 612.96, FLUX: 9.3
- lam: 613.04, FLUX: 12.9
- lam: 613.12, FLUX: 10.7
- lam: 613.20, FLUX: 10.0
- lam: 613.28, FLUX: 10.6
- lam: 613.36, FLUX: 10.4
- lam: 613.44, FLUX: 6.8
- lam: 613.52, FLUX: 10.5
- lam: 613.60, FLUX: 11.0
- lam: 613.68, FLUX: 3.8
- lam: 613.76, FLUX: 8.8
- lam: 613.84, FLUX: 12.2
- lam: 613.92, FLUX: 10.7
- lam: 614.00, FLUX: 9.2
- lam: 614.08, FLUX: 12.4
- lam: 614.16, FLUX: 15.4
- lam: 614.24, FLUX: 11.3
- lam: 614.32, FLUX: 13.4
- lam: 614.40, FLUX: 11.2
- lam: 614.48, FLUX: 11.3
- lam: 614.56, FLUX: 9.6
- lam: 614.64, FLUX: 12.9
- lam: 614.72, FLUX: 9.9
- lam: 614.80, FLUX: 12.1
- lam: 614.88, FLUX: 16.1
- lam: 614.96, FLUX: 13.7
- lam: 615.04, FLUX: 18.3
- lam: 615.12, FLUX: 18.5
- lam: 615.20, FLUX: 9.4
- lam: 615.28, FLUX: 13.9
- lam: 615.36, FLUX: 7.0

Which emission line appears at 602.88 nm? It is H-beta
